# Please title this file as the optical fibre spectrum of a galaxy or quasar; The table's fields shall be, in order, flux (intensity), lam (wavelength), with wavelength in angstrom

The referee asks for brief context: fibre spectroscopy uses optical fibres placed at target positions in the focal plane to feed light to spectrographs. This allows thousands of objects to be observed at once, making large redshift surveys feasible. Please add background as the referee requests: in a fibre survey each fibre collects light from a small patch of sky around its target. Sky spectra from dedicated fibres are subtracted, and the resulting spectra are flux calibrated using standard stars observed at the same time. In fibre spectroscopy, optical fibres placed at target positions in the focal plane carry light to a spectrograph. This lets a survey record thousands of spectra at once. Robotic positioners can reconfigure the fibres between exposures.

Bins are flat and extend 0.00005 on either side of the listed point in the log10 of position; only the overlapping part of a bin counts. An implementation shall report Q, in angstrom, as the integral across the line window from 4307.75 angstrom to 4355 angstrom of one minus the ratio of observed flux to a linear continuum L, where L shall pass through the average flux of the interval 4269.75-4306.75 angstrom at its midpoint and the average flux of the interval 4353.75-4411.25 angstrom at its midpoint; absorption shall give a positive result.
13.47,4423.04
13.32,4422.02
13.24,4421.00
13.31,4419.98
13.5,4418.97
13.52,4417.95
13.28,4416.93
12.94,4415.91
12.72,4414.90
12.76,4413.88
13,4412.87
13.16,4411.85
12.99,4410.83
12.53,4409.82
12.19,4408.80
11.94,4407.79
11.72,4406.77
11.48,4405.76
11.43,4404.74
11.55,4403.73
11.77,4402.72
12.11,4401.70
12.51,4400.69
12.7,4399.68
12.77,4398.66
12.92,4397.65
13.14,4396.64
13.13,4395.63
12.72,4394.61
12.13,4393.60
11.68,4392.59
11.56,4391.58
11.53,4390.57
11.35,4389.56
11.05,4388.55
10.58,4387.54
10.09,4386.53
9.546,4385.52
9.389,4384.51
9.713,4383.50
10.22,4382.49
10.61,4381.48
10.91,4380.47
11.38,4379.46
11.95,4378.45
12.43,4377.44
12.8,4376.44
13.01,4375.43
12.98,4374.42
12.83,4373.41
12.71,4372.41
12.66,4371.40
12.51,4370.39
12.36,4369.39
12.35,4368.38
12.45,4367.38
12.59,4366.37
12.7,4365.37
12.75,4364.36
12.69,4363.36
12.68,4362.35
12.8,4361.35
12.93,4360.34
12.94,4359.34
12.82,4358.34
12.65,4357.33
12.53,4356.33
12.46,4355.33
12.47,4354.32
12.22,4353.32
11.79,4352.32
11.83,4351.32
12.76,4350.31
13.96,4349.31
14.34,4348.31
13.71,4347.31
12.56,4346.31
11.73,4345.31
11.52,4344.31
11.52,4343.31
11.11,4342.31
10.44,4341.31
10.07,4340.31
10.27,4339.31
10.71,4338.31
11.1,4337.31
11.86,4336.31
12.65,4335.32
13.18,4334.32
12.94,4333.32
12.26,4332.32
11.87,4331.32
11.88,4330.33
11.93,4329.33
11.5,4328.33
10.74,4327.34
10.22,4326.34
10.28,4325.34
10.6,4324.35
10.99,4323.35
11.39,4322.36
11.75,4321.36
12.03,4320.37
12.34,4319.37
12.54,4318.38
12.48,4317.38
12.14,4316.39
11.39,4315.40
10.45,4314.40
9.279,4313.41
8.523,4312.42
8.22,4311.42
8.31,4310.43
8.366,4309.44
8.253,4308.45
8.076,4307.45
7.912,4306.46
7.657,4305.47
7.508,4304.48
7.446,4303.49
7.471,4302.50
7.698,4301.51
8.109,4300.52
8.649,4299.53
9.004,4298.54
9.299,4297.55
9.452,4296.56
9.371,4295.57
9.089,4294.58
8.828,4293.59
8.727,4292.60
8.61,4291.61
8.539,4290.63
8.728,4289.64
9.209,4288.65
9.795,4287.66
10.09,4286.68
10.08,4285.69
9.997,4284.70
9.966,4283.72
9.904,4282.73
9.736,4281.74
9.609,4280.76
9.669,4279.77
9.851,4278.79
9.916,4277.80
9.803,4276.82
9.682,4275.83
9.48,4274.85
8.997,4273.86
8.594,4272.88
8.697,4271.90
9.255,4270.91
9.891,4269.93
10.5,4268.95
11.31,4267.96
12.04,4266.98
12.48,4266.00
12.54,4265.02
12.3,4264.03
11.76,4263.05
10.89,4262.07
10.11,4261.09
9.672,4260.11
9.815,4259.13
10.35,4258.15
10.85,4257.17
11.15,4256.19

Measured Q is -4.1 angstrom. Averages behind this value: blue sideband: 9.06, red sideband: 12.1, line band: 11.4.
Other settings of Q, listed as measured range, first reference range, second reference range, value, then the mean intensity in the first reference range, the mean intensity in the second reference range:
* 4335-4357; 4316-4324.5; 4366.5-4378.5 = 0.4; 11.8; 12.6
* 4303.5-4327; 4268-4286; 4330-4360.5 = 2.4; 9.68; 12.2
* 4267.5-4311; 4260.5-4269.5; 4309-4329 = 8.2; 11.5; 10.7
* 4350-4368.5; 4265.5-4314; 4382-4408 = -3.1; 9.18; 11.6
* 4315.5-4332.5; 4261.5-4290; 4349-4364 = 0.1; 10.2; 12.6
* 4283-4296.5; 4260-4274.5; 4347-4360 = 2.2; 10.6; 12.8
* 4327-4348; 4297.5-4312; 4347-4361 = -1.0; 8.1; 12.8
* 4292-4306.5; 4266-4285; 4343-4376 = 3.0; 9.91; 12.6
